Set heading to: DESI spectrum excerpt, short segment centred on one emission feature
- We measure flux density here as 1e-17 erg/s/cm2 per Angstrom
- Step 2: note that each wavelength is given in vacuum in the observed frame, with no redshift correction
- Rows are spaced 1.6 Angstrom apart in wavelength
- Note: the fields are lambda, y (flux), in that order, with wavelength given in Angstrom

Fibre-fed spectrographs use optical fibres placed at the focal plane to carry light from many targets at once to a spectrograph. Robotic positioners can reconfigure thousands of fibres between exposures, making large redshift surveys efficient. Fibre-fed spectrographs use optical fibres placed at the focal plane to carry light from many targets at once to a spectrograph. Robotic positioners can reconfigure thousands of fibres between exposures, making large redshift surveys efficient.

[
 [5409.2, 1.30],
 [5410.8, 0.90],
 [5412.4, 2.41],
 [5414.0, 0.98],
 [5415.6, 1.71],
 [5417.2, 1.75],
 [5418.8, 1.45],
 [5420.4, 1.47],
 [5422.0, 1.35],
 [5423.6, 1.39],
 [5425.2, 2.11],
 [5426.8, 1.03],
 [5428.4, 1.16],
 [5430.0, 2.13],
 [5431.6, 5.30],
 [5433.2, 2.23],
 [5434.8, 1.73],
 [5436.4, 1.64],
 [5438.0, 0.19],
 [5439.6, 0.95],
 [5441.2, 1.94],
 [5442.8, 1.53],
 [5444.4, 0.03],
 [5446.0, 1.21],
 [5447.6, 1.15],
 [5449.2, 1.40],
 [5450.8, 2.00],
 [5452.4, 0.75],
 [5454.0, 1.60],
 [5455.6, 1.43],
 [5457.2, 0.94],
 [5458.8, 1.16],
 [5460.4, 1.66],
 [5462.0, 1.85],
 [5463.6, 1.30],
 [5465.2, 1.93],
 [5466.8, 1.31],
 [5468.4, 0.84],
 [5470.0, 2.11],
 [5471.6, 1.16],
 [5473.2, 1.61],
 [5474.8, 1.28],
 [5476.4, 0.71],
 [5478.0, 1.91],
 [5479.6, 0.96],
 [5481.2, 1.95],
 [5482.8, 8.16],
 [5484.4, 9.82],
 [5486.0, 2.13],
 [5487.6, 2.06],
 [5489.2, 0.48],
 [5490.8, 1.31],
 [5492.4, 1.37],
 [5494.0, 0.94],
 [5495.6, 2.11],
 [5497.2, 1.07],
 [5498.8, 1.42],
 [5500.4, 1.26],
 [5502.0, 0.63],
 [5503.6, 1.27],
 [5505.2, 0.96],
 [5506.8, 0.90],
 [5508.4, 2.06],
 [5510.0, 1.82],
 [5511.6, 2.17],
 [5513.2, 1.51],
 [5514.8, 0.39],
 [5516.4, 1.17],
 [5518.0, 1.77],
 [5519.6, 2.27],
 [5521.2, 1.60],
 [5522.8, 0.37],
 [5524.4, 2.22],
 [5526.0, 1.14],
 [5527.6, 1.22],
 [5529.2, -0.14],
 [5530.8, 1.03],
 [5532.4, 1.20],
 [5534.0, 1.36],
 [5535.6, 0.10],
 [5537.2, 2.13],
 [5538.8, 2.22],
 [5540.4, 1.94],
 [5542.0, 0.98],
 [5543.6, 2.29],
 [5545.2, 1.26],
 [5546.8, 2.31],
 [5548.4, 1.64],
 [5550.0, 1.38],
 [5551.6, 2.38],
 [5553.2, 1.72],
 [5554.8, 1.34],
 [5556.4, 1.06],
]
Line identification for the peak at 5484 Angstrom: [O III]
